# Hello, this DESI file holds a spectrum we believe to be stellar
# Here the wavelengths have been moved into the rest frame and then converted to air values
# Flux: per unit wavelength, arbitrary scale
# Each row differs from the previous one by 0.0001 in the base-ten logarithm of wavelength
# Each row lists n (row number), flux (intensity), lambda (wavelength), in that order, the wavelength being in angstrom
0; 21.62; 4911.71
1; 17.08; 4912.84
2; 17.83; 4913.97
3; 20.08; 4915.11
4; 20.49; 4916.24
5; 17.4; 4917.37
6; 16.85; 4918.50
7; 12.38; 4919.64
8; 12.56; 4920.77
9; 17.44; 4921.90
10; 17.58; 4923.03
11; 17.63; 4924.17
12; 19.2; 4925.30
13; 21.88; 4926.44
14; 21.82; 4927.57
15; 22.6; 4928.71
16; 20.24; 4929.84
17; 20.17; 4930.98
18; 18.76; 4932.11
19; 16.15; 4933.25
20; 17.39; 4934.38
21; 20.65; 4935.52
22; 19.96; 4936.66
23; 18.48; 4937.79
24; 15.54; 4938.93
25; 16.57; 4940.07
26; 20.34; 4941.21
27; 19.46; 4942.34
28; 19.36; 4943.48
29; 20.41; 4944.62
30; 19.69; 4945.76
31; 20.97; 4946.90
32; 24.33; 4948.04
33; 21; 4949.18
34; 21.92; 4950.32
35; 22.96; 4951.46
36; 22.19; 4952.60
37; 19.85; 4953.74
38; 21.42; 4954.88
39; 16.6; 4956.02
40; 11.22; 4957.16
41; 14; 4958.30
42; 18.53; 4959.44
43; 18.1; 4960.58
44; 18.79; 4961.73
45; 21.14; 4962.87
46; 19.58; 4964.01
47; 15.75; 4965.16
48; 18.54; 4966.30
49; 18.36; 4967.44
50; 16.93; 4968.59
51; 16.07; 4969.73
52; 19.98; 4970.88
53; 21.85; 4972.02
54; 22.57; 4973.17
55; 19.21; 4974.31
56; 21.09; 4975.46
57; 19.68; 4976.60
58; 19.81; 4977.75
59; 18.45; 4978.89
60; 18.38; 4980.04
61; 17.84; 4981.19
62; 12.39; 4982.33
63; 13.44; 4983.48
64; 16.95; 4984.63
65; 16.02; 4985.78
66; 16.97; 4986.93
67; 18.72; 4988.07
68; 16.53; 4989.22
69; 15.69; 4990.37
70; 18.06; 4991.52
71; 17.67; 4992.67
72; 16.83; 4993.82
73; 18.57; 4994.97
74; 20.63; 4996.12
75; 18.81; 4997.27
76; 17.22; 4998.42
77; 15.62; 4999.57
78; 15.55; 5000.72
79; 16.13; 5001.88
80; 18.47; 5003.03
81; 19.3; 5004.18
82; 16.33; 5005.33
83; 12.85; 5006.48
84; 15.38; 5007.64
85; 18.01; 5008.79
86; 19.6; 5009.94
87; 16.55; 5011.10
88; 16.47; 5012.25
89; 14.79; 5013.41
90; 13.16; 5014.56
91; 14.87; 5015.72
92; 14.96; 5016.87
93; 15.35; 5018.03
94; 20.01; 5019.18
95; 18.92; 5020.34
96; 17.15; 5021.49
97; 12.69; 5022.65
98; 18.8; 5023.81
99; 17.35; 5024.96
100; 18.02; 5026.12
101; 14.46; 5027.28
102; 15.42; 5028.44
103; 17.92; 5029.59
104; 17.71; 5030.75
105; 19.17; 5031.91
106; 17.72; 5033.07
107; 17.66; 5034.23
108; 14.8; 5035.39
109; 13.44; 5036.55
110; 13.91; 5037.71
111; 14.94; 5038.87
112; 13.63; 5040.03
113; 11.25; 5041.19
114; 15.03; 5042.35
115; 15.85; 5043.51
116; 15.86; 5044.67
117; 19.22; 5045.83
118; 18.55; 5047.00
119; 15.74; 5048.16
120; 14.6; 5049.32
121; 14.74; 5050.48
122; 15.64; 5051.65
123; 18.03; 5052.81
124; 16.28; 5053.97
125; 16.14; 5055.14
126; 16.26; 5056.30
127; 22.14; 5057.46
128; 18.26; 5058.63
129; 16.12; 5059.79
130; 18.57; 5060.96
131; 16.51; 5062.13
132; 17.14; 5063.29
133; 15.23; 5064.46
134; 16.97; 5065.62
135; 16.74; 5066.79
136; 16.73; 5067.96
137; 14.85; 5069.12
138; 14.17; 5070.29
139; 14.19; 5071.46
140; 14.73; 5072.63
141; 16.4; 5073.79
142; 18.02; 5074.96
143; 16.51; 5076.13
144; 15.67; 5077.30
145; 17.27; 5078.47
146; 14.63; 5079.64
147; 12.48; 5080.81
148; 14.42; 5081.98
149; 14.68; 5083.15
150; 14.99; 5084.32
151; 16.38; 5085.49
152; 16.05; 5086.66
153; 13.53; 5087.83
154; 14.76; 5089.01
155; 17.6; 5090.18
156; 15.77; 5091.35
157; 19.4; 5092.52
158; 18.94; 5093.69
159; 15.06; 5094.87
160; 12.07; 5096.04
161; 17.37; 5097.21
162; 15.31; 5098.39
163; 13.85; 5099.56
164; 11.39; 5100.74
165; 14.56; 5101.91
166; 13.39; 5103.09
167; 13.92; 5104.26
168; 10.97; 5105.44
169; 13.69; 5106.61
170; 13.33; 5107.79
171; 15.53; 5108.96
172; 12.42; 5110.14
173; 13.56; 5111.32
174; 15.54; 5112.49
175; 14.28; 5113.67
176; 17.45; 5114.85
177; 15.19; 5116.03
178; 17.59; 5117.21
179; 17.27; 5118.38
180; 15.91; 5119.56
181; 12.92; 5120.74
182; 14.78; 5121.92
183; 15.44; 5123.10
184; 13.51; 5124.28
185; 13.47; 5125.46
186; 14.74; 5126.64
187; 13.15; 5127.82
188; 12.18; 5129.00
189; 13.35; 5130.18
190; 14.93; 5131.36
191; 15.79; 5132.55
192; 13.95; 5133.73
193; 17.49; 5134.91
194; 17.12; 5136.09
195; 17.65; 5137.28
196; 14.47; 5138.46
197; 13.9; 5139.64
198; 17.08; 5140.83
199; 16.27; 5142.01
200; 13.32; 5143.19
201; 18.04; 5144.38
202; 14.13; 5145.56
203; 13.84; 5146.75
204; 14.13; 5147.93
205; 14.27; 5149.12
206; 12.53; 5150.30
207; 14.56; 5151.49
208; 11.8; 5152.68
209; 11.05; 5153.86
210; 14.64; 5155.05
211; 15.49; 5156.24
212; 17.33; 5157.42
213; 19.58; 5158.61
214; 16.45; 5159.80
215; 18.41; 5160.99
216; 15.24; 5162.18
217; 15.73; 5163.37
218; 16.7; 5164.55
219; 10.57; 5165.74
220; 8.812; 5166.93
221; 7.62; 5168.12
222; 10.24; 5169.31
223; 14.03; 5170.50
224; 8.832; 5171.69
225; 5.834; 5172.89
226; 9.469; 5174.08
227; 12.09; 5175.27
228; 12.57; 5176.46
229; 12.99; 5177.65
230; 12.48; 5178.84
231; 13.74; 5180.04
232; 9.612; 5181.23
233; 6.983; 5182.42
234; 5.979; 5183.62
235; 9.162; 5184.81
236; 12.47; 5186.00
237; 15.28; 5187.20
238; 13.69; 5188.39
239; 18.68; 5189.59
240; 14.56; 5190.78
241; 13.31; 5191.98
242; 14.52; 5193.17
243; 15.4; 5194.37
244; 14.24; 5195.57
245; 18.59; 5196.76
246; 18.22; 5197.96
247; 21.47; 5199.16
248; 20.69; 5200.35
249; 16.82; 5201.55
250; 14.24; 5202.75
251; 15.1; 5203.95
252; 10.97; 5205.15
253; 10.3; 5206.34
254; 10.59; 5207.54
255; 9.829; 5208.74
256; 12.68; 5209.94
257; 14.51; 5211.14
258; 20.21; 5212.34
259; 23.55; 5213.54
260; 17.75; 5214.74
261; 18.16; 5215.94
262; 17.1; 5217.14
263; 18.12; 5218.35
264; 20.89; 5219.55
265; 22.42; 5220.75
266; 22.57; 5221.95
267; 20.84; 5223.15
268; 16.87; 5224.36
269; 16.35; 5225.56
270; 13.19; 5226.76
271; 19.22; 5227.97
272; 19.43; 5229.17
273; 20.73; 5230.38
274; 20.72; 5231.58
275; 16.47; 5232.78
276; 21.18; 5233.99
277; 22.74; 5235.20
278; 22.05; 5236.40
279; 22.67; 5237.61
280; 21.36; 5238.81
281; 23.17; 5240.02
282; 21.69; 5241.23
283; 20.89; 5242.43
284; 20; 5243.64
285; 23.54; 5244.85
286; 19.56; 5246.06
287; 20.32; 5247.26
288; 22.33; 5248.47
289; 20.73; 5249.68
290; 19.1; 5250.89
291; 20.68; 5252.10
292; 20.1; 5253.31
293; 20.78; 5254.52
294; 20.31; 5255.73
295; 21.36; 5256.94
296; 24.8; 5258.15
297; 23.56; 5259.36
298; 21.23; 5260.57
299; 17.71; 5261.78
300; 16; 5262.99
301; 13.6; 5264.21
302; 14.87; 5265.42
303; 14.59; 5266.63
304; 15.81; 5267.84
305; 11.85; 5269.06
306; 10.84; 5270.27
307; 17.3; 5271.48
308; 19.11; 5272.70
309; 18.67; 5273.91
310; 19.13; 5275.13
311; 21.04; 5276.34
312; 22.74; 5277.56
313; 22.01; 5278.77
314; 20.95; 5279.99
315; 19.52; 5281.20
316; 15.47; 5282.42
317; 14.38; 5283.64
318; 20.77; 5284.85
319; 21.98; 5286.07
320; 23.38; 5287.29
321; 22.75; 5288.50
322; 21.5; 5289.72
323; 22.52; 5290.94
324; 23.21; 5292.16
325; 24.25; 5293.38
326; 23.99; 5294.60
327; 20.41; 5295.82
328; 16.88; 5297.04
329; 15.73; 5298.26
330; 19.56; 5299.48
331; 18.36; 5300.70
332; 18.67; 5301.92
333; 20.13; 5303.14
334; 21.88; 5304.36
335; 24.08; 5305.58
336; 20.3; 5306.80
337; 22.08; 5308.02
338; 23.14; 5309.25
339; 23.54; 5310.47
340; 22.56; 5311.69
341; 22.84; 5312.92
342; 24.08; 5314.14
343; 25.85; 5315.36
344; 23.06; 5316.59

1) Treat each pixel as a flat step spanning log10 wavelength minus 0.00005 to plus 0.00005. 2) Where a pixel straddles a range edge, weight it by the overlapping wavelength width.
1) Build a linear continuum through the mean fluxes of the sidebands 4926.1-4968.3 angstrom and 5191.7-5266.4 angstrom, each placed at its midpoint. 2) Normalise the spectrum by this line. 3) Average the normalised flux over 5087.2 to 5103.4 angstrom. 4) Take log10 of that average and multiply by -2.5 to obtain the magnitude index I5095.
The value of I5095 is 0.23 mag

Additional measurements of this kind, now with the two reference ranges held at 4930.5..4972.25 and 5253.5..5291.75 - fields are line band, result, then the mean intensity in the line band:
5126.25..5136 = 0.289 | 14.6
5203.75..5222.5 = 0.152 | 16.6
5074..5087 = 0.218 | 15.6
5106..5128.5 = 0.279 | 14.7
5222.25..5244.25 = -0.052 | 20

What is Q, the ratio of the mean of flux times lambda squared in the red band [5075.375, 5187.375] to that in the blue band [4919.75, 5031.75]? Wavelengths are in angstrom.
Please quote 0.83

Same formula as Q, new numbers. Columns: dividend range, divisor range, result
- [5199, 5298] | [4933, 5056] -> 1.21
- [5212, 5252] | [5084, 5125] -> 1.42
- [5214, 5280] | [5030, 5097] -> 1.30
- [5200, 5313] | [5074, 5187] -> 1.43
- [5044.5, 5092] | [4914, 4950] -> 0.90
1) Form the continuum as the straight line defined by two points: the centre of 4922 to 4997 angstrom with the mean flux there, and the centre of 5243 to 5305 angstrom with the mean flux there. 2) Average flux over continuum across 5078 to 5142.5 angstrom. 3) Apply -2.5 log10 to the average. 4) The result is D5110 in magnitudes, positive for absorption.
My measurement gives 0.27 mag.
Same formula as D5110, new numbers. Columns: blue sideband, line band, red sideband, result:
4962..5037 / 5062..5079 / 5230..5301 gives 0.12 mag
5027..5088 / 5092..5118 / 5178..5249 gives 0.11 mag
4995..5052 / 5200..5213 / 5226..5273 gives 0.31 mag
